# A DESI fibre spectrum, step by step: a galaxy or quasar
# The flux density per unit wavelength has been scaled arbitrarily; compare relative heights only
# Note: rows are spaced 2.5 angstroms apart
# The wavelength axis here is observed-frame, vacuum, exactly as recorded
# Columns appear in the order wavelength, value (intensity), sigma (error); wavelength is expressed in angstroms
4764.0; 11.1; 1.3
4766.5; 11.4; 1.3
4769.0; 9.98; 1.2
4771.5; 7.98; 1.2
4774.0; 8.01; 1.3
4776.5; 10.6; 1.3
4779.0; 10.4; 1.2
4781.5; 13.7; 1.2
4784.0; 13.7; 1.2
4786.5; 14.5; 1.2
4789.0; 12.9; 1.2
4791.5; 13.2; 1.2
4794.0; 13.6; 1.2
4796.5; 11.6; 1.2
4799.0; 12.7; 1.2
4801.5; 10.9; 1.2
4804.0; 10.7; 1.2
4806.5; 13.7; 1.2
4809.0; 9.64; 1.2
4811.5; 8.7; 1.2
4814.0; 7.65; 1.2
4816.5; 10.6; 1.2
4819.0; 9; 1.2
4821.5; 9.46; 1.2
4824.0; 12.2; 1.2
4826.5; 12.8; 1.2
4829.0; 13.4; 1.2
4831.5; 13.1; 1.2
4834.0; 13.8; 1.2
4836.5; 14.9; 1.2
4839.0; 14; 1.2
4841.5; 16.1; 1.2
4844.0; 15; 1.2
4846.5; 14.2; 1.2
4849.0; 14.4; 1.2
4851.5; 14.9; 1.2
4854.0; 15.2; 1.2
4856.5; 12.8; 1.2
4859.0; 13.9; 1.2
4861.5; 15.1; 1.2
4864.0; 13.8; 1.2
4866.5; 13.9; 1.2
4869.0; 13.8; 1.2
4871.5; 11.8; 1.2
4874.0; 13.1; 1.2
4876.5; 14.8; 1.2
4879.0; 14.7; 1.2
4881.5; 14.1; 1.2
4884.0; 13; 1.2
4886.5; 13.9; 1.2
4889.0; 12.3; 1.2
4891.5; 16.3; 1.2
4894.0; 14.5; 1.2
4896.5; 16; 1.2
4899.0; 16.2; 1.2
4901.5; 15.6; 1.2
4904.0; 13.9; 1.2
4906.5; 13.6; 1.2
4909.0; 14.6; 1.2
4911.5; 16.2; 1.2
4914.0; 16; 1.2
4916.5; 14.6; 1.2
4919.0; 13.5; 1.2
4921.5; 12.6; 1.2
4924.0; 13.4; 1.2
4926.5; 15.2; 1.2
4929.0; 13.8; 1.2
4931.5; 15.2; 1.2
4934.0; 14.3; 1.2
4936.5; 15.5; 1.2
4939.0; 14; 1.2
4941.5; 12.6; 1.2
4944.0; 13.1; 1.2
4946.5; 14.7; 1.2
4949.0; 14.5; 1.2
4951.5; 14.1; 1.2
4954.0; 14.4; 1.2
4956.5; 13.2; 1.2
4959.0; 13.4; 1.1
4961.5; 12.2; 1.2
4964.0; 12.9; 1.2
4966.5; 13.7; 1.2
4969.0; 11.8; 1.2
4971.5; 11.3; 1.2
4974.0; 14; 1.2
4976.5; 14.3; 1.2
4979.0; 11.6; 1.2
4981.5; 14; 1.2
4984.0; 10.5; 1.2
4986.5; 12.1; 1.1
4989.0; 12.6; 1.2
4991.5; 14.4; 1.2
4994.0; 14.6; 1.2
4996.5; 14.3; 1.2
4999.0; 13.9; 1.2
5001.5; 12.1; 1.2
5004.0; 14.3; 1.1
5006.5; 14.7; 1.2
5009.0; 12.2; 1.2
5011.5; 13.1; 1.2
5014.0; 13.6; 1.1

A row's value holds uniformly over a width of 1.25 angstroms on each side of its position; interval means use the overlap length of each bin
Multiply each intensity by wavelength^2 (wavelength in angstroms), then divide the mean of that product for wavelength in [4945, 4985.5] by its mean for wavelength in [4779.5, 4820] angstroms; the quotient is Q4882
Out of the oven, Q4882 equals 1.21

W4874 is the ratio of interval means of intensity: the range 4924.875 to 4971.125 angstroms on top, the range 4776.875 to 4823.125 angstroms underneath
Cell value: 1.20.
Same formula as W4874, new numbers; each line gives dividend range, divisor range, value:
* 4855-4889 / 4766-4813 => 1.20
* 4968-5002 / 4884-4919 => 0.88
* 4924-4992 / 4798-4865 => 1.06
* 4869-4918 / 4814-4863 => 1.09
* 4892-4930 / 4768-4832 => 1.30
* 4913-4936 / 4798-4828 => 1.34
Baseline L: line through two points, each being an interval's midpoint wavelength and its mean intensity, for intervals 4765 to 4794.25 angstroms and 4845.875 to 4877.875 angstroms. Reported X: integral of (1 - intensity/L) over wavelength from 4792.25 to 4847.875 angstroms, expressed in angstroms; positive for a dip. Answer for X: 2.6 angstroms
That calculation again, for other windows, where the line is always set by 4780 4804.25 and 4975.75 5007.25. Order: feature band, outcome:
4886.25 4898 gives -1.5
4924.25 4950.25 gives -2.1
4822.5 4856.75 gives -3.0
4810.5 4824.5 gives 3.7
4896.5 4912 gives -2.3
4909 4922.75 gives -1.5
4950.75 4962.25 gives -0.2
